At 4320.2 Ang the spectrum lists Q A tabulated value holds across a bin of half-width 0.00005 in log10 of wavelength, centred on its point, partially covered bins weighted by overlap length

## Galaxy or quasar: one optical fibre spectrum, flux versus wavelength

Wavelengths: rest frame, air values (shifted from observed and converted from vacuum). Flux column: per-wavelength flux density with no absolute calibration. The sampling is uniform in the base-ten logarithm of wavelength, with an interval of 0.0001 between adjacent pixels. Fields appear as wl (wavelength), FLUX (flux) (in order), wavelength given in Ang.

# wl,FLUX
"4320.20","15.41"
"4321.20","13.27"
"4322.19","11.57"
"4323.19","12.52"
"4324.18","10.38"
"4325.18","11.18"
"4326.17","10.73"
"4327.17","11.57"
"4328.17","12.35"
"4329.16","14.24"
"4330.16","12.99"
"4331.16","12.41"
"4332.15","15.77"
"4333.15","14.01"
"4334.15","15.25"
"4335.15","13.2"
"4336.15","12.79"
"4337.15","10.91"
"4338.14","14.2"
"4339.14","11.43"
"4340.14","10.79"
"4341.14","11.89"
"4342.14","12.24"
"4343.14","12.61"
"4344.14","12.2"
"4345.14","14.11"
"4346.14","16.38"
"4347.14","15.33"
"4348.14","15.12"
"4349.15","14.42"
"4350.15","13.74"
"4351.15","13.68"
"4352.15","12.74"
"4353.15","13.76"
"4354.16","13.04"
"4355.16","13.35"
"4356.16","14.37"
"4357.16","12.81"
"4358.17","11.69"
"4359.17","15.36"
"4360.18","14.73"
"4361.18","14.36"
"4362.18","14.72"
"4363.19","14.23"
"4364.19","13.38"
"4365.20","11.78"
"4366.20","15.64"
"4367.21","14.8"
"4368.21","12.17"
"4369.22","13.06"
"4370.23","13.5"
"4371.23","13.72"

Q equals 15.41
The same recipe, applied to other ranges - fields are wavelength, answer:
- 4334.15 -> 15.25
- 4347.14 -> 15.33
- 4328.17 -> 12.35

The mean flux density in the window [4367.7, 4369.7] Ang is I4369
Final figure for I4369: 12.6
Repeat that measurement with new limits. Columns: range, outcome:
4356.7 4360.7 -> 13.6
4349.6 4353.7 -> 13.5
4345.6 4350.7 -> 15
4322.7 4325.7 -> 11.4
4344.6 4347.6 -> 15.2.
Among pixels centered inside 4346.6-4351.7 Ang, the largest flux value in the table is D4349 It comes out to 15.33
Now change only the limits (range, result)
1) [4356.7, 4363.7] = 15.36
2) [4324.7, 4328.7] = 12.35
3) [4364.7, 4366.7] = 15.64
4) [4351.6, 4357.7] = 14.37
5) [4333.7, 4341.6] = 15.25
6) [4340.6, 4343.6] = 12.61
